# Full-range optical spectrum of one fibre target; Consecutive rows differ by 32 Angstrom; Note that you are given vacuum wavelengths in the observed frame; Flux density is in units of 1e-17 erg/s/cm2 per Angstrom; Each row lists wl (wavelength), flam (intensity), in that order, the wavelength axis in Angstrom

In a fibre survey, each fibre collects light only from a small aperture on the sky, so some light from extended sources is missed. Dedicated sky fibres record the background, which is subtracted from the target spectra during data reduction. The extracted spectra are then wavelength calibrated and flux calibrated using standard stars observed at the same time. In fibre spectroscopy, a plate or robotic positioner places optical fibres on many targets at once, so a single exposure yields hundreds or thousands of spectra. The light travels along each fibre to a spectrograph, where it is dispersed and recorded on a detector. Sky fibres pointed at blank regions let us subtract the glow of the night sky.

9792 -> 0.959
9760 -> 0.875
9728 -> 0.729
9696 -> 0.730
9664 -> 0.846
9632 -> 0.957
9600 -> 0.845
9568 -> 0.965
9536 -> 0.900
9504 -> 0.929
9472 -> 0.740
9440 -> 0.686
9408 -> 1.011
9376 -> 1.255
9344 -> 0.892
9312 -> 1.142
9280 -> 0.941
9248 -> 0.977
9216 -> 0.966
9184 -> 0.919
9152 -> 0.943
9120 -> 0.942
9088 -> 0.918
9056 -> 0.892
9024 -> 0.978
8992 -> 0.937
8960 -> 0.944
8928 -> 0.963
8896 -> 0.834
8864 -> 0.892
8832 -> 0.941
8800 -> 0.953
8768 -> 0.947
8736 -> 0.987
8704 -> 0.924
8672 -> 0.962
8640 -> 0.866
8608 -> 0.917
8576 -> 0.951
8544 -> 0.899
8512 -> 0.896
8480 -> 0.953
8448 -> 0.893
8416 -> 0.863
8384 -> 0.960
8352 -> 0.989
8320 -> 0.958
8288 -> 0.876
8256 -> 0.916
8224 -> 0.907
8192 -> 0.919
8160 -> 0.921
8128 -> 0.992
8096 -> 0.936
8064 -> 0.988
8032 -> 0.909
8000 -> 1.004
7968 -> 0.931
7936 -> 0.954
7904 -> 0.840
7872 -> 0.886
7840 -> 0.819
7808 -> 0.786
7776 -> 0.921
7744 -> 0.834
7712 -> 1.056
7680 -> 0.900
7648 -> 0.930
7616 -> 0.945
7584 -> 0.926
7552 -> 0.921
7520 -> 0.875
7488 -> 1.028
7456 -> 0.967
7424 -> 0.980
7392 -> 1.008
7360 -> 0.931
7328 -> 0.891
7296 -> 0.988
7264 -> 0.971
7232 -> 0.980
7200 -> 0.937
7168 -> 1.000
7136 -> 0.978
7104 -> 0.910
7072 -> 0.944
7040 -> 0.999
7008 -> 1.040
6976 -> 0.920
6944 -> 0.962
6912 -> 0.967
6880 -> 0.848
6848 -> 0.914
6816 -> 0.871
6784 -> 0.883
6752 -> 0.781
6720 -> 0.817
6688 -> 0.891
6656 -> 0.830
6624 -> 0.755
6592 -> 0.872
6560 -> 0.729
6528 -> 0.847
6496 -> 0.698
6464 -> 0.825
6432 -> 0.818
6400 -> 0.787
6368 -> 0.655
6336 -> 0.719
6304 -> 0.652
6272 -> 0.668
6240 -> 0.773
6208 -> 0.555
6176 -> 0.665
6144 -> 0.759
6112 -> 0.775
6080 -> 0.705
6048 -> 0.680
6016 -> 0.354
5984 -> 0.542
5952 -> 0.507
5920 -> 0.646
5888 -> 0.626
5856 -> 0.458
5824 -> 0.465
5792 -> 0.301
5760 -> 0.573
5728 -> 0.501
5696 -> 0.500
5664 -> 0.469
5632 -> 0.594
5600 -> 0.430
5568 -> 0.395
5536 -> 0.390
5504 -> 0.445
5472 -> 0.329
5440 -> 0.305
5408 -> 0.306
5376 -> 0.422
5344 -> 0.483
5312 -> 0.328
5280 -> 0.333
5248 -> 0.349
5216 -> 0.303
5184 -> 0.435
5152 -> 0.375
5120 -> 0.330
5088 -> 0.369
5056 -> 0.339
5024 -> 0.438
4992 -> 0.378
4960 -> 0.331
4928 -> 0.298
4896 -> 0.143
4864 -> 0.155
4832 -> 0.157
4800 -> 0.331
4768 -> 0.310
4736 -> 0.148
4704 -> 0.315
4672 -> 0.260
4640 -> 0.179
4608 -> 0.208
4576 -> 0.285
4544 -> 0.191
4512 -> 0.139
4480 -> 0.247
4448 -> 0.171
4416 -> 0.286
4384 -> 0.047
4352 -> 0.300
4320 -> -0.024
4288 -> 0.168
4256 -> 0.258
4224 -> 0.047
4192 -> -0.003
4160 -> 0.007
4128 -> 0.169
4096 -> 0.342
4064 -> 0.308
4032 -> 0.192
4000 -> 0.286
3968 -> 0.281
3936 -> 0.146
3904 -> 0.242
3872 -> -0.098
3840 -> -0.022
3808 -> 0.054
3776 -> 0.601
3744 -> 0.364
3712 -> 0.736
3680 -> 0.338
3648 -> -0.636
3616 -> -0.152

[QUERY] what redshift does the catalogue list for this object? 0.513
